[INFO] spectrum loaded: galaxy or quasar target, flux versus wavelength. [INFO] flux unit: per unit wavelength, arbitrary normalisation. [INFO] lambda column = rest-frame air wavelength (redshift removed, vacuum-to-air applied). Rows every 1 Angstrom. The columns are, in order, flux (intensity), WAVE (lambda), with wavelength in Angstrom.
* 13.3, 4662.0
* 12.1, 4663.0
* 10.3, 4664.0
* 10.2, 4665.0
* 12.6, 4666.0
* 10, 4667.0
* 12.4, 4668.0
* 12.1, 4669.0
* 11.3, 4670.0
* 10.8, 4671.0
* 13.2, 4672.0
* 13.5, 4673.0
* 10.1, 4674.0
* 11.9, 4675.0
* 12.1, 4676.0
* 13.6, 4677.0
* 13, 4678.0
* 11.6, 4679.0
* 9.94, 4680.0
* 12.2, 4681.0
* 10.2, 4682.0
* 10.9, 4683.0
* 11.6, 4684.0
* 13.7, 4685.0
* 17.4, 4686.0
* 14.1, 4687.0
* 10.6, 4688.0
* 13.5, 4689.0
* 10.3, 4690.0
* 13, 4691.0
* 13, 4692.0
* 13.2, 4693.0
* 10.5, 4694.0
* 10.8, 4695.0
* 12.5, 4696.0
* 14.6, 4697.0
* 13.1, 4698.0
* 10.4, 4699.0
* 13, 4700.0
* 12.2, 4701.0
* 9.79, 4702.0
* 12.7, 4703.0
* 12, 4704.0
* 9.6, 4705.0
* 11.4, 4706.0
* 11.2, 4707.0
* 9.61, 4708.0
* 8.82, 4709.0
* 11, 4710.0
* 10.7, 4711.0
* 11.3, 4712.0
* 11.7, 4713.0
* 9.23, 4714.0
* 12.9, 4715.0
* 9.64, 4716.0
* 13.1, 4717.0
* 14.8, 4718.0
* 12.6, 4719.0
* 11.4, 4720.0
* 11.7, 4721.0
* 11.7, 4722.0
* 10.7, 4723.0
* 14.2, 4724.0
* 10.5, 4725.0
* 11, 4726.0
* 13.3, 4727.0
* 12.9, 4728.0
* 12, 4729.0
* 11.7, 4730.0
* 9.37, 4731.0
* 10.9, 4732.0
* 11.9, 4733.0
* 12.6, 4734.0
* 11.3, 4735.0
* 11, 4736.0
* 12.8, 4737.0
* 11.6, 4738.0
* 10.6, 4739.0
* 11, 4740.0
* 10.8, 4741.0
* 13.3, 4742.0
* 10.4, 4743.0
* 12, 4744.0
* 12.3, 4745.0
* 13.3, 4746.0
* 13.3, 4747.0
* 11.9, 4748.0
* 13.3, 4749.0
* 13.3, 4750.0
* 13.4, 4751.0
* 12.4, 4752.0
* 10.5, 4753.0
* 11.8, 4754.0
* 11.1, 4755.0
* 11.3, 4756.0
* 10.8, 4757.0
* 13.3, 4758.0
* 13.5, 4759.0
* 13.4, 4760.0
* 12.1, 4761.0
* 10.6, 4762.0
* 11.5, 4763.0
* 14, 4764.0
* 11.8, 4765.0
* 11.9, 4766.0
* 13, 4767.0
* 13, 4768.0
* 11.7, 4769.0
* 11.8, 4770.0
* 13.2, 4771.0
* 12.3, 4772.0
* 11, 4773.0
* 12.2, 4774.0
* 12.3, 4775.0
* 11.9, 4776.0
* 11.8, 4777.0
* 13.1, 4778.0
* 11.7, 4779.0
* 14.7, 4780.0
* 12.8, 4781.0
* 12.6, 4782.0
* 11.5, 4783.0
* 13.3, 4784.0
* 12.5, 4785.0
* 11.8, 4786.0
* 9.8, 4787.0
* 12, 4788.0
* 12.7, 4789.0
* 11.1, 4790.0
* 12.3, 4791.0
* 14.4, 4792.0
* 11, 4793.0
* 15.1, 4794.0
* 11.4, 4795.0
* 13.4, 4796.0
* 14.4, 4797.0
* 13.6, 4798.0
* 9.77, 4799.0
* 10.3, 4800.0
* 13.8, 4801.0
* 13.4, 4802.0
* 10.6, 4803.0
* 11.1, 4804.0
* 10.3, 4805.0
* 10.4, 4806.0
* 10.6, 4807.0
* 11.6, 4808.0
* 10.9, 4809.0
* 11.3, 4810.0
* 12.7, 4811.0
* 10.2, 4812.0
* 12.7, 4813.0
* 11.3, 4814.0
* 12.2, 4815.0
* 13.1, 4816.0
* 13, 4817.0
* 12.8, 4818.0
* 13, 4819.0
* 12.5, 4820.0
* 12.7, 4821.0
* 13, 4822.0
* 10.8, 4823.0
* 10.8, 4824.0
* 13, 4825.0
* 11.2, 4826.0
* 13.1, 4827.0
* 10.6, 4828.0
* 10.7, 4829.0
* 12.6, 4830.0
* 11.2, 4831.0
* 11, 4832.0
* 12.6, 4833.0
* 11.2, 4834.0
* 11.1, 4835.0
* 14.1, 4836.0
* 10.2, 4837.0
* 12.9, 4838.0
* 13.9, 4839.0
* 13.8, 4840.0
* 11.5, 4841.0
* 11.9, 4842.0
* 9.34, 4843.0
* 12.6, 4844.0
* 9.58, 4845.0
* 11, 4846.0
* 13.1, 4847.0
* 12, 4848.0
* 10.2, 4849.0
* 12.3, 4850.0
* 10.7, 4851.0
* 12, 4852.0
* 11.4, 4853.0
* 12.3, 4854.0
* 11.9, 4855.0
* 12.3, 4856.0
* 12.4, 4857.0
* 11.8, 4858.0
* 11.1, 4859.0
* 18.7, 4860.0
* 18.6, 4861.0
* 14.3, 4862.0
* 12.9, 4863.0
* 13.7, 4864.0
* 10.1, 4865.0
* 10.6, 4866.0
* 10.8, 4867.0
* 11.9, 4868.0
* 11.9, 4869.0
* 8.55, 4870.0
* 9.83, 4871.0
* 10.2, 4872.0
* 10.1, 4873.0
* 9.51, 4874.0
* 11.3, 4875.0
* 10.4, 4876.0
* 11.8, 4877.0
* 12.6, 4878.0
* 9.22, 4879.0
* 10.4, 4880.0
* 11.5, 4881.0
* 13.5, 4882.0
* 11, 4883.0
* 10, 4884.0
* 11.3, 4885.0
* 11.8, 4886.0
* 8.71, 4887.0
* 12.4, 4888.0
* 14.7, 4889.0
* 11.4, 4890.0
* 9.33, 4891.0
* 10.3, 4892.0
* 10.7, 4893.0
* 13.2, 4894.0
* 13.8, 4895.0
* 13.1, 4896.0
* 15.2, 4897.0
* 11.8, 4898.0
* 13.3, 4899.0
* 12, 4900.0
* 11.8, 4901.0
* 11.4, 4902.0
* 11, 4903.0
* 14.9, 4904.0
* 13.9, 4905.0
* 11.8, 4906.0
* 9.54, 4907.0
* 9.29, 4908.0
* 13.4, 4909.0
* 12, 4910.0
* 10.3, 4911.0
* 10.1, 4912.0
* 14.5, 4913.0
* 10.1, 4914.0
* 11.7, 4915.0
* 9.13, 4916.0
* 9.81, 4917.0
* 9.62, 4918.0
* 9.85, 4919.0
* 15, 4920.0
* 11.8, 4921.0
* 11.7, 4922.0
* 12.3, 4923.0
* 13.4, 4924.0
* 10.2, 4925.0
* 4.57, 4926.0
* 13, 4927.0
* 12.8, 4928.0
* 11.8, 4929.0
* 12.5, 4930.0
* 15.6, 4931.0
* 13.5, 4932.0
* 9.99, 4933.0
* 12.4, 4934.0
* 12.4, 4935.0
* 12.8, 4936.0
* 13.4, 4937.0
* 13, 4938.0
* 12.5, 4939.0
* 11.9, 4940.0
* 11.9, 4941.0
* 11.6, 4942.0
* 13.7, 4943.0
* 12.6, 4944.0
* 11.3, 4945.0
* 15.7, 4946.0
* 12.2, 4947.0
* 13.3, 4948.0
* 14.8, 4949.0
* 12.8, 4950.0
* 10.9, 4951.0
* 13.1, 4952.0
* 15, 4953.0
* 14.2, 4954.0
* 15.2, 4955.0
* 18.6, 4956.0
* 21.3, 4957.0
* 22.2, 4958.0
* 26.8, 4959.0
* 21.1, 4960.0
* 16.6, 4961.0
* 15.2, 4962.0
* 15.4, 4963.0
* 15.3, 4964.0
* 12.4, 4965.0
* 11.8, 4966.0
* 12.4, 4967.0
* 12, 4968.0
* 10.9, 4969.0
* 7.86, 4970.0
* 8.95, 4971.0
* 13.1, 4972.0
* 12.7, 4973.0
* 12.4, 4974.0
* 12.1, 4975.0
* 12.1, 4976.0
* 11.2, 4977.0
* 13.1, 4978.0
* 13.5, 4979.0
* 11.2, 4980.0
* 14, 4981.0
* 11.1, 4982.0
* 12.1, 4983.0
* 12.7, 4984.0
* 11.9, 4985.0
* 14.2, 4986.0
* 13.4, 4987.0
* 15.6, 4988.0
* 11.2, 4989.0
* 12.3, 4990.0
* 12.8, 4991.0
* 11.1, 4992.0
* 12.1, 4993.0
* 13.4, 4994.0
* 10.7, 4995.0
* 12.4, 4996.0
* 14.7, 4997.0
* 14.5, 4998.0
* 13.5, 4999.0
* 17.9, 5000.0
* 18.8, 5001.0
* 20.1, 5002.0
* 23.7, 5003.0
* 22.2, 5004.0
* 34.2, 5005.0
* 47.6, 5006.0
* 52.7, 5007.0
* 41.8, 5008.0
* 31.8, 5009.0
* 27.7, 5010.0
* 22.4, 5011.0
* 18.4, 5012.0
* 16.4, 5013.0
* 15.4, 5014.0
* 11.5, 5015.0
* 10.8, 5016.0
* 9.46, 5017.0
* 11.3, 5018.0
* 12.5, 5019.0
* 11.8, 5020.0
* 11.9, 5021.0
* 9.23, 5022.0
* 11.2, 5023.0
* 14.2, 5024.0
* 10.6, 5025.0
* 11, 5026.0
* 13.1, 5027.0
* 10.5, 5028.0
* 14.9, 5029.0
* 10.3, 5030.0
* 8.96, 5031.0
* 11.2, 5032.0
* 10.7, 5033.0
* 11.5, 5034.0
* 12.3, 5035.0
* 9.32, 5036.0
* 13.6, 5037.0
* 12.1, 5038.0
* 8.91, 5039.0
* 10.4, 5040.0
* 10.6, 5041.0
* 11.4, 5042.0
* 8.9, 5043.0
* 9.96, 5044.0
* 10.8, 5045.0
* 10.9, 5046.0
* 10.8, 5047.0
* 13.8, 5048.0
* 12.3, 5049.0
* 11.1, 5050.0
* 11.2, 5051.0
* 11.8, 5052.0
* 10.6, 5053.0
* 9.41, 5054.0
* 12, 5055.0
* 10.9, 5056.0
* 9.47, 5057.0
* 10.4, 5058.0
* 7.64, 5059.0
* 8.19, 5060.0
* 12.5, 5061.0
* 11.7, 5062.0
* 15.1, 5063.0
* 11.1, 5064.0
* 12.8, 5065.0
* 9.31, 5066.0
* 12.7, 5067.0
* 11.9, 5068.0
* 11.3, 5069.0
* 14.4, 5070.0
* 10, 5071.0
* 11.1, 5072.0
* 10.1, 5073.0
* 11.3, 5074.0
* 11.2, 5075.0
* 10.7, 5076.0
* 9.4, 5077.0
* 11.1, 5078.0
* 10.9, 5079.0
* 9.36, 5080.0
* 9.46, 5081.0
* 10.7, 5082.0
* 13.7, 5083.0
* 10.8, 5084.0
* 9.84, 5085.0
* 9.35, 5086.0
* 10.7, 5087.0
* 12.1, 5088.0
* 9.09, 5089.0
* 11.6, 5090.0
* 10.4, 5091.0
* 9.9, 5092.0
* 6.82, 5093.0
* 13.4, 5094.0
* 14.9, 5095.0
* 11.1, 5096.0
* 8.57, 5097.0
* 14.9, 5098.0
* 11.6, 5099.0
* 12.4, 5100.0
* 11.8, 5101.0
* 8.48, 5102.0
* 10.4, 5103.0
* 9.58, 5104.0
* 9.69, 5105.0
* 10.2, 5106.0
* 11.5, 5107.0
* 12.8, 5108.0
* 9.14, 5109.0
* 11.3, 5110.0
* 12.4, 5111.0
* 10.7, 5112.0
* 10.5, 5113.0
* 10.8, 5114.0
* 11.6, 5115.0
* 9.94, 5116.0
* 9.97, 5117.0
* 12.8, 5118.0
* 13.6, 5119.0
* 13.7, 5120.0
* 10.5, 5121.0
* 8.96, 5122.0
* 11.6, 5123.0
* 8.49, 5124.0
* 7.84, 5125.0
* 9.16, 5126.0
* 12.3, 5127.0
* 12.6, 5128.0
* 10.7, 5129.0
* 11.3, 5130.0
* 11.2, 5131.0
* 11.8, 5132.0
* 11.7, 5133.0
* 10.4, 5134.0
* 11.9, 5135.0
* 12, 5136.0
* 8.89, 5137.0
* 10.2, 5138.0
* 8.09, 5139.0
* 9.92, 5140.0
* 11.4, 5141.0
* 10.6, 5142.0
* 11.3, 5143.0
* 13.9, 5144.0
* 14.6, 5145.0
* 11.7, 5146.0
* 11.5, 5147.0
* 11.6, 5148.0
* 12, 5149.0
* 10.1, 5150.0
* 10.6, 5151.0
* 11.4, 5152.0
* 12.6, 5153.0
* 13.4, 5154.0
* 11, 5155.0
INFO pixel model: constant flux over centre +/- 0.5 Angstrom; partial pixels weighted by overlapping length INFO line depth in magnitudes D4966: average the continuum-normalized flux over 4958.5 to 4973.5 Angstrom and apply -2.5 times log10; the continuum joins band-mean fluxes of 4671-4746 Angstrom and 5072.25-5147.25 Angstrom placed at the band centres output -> -0.25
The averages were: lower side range 11.8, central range 14.2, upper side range 10.9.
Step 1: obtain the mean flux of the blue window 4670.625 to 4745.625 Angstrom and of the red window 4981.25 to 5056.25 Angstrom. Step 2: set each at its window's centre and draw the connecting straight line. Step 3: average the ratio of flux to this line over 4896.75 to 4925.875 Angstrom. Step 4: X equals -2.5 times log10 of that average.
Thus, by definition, 0.18 mag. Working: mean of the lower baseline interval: 11.8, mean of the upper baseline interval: 14.8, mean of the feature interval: 11.6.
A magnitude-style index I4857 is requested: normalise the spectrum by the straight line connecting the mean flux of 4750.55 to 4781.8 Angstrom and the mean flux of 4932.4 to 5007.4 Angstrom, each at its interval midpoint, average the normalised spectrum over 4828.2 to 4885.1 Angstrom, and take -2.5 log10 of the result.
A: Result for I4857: 0.15 mag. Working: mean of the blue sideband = 12.3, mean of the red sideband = 15.1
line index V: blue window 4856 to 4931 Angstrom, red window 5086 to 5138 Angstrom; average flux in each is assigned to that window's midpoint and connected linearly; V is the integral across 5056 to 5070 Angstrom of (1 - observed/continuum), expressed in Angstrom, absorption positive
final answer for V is -0.1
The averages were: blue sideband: 11.7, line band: 11.2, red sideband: 11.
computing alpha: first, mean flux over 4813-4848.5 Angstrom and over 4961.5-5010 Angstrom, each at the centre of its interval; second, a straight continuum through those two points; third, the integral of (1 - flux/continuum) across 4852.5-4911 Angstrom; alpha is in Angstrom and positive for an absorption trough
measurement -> 7.0 Angstrom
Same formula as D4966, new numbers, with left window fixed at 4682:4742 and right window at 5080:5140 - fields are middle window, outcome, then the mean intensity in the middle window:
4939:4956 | -0.18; 13.3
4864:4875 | 0.09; 10.5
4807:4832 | -0.03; 11.9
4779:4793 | -0.07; 12.3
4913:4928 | 0.02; 11.1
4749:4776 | -0.05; 12.2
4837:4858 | -0.03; 11.8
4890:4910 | -0.07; 12.1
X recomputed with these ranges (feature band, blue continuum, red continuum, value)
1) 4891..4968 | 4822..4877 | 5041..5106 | -0.135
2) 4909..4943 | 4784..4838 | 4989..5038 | 0.232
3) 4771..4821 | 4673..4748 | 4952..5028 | 0.084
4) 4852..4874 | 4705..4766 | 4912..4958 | 0.025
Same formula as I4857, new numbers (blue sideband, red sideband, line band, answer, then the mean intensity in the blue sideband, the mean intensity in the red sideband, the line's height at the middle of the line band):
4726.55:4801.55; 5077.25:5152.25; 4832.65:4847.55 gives 0.00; 12.2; 11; 11.9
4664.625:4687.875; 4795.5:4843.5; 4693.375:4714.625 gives 0.07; 12.1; 11.9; 12.1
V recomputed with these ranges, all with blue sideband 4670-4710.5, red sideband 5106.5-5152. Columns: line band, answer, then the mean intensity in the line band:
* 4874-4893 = 0.7 Angstrom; 11.1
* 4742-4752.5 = -0.7 Angstrom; 12.6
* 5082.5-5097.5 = 0.5 Angstrom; 10.8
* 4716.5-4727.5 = -0.4 Angstrom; 12.3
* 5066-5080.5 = 0.2 Angstrom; 11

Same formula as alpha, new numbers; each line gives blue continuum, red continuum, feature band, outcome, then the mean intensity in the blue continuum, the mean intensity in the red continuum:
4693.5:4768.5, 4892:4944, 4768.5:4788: -0.6 Angstrom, 11.8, 12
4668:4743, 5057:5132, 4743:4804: -3.4 Angstrom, 11.8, 11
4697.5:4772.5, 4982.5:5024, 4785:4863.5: 9.5 Angstrom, 11.8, 17.7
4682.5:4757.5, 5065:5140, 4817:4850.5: -0.9 Angstrom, 11.9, 10.9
